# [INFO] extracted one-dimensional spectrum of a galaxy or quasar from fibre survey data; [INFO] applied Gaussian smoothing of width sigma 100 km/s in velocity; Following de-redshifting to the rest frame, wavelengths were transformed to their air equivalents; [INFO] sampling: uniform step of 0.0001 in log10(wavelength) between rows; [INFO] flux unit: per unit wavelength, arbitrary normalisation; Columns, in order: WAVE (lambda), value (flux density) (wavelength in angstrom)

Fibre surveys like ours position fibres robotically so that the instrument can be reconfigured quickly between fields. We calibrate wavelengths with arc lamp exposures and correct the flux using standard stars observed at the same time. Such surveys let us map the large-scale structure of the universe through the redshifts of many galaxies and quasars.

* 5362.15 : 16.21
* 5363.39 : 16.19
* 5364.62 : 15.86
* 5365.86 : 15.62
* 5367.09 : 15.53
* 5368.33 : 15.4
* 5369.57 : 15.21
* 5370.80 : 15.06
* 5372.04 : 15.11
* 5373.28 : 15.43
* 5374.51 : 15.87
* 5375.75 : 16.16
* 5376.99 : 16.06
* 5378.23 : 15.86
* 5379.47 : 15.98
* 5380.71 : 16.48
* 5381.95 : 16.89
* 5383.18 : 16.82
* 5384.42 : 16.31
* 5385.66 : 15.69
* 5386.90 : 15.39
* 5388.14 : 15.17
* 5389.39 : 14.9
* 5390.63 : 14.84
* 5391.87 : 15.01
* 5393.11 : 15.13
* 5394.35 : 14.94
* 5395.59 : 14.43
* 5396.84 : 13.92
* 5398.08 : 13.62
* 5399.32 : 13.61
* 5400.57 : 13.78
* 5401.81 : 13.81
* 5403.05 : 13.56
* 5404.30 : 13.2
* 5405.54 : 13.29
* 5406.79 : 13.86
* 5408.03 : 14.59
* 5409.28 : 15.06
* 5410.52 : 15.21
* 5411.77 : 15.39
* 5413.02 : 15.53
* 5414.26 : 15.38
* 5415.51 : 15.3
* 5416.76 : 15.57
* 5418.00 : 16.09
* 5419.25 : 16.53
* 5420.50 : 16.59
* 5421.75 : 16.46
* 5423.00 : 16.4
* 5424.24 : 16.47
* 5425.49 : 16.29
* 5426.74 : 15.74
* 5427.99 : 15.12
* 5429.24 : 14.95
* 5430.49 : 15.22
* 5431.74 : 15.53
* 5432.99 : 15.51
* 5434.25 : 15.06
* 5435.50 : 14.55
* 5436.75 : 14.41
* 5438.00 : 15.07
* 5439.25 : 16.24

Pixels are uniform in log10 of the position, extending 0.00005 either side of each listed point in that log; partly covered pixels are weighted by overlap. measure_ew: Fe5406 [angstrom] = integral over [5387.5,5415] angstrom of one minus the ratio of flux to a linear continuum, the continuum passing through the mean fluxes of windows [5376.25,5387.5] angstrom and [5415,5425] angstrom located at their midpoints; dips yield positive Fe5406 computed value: 2.9 angstrom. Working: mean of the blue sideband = 16.2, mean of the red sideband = 16.2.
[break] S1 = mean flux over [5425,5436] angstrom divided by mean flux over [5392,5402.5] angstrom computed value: 1.1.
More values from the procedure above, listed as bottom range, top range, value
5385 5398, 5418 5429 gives 1.08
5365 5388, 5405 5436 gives 0.98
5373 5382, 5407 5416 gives 0.94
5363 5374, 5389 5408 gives 0.91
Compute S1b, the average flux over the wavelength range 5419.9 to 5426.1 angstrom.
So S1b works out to 16.5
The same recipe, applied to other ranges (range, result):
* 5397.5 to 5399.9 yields 13.6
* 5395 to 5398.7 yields 14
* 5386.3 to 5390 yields 15.1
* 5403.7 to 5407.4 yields 13.4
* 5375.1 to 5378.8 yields 16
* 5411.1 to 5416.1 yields 15.4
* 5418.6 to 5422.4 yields 16.5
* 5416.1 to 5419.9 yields 16.1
